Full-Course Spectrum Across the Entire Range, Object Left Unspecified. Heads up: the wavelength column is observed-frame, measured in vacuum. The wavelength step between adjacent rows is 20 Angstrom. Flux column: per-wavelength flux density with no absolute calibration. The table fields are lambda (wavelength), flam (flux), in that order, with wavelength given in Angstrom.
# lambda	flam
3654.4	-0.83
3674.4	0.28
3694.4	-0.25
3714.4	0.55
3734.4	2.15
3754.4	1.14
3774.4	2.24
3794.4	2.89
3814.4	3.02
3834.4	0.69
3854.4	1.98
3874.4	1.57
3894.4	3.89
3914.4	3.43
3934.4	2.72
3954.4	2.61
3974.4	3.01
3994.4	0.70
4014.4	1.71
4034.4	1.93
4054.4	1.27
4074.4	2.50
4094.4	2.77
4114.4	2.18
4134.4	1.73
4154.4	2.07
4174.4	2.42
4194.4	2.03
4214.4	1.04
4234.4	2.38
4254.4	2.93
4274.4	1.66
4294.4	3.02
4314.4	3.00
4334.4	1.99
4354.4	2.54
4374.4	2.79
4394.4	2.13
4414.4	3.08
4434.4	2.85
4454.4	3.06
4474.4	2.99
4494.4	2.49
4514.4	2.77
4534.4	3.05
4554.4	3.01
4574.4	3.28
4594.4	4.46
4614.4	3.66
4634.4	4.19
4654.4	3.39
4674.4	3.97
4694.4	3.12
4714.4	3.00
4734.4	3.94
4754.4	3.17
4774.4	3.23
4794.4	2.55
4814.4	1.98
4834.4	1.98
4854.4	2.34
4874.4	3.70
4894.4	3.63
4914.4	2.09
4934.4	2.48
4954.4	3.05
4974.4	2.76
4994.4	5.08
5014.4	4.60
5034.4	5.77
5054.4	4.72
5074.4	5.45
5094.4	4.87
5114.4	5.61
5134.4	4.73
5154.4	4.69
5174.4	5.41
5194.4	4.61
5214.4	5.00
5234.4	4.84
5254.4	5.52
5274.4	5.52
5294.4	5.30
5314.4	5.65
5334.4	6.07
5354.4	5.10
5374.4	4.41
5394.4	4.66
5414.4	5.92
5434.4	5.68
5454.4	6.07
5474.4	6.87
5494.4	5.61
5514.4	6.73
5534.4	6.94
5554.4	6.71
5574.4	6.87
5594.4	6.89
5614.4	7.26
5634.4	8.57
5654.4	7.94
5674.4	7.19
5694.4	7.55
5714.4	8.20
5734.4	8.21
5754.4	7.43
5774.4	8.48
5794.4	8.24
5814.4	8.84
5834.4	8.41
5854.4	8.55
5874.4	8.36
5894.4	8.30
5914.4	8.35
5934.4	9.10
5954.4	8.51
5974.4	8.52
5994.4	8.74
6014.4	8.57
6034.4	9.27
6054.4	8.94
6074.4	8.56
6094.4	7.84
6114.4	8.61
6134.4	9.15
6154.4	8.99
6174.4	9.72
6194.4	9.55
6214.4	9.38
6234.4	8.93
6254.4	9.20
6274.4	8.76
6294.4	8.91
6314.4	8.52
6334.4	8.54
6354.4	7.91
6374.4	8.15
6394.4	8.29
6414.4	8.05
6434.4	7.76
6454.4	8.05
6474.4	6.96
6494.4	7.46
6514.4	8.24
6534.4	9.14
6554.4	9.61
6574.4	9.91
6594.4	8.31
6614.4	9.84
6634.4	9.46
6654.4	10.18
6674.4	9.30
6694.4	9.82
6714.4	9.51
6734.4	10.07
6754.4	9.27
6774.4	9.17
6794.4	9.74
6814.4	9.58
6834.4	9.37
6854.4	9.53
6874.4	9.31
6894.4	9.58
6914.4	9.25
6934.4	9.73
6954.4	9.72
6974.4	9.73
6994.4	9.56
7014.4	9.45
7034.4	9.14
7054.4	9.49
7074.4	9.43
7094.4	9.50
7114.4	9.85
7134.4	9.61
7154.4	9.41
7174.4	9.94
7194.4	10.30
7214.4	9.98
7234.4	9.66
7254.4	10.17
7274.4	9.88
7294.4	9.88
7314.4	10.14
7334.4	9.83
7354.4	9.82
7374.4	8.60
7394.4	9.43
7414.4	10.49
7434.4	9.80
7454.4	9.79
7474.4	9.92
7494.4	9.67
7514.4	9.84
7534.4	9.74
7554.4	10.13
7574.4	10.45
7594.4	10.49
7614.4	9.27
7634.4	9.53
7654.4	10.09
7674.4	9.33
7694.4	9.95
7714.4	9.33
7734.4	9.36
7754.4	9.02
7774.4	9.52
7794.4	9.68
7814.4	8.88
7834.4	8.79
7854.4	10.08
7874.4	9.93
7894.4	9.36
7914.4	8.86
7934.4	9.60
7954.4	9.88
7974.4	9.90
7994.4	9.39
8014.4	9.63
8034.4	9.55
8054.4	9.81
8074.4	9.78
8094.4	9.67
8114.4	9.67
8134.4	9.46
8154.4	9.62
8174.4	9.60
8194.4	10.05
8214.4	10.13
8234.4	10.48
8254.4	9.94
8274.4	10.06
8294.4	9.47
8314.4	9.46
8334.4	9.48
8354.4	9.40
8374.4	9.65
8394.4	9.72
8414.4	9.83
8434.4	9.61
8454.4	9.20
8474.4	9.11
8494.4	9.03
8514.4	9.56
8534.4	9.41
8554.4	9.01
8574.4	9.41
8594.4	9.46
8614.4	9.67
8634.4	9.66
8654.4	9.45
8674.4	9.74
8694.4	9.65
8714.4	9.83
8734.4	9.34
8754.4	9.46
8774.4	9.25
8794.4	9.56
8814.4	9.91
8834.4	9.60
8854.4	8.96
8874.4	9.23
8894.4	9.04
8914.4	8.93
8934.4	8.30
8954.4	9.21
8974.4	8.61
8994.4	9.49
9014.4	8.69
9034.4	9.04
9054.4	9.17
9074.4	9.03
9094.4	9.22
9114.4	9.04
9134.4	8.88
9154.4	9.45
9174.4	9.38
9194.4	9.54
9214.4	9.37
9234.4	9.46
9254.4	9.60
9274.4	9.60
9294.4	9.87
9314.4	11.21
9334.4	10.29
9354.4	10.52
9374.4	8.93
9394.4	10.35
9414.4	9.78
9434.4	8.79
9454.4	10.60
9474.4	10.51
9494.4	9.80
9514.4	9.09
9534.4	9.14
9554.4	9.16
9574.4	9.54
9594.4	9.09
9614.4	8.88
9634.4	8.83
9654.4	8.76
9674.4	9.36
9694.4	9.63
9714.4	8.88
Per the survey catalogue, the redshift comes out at 0.25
